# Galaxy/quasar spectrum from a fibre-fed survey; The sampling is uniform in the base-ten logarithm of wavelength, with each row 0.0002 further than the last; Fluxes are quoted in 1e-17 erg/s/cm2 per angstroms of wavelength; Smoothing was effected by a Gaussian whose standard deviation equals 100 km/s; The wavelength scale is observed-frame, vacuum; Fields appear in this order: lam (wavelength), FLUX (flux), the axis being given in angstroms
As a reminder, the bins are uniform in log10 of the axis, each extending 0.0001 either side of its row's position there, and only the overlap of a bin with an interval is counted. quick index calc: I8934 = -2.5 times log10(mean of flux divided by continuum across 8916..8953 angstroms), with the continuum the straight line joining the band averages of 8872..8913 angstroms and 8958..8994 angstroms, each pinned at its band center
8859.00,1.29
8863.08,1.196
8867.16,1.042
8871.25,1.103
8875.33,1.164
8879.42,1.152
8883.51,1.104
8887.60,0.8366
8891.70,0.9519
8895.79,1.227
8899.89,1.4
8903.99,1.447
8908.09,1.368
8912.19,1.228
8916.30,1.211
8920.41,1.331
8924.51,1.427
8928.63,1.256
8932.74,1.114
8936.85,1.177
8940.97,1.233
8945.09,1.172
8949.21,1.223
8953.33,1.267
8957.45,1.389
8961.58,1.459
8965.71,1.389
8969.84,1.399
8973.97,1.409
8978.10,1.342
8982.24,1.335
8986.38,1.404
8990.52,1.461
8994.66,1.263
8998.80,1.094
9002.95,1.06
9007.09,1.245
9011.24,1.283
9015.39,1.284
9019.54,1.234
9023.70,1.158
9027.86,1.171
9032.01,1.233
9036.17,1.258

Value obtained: 0.041 mag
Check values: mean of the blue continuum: 1.18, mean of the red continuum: 1.39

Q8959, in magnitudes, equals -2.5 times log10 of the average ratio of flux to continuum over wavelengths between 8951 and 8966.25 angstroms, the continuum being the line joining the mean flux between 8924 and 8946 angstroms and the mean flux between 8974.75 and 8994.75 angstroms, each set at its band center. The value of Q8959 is -0.06 mag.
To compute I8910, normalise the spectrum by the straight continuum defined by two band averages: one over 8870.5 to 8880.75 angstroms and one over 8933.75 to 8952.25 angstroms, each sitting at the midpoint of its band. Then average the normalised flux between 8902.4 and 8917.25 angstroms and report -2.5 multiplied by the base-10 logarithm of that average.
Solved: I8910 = -0.13 mag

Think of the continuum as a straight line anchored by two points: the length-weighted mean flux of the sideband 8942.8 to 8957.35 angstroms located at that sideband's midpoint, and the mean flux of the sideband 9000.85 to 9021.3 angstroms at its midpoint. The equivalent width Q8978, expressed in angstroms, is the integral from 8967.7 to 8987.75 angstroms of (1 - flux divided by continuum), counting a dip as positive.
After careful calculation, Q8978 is -2.3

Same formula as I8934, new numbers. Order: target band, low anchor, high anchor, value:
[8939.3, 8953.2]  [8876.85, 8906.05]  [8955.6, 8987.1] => 0.087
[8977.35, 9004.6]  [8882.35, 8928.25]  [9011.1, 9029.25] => -0.048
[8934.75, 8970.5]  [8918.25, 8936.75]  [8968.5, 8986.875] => 0.022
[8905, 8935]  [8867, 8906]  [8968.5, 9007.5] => -0.074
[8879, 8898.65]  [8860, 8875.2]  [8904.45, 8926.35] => 0.149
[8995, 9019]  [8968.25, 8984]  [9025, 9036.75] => 0.069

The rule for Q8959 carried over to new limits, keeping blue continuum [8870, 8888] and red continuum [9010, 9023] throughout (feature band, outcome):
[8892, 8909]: -0.179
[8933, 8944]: -0.023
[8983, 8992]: -0.162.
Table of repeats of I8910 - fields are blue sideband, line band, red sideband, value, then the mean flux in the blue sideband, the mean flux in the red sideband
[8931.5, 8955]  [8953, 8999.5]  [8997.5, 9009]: -0.17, 1.2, 1.13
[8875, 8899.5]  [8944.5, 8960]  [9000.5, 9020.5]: -0.11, 1.09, 1.22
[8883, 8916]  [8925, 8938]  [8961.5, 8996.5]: 0.05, 1.2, 1.38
